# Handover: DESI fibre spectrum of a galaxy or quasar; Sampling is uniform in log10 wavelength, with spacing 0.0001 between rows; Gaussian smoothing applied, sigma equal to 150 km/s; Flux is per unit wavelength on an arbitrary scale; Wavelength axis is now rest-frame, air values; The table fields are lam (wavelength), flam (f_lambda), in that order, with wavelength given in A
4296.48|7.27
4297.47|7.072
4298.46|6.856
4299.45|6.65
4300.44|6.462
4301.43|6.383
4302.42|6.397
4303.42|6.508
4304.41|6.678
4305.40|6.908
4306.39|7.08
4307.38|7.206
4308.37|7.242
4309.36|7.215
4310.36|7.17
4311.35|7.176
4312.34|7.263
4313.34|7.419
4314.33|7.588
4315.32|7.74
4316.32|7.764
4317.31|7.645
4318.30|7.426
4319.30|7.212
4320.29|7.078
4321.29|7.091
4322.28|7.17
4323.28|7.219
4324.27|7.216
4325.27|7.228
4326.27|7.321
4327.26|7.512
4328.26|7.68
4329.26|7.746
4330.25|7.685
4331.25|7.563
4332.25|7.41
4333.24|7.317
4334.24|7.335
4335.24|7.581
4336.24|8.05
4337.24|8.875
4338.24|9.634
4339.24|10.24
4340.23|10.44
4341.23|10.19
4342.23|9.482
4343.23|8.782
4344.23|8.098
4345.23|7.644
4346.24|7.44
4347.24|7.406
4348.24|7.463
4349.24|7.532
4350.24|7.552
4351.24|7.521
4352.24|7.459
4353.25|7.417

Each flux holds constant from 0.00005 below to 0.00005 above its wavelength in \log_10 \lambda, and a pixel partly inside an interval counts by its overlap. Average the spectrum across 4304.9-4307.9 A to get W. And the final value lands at 7.08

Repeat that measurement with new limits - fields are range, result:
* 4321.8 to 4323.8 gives 7.2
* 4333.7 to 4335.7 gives 7.44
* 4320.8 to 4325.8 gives 7.18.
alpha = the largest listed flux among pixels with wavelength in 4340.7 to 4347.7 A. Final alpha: 10.19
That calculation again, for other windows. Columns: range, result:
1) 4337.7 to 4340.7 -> 10.44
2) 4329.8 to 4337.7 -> 8.875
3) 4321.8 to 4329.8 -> 7.746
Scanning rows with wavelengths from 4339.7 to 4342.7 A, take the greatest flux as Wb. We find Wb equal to 10.44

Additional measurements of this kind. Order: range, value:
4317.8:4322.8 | 7.426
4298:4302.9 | 6.856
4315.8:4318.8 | 7.764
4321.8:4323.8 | 7.219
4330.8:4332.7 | 7.563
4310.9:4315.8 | 7.74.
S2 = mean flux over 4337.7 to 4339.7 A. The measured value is 9.9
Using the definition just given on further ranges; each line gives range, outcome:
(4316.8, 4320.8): 7.35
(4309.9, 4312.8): 7.22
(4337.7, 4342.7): 10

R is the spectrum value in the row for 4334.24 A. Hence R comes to 7.335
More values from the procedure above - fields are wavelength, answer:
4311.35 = 7.176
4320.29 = 7.078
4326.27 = 7.321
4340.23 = 10.44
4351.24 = 7.521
